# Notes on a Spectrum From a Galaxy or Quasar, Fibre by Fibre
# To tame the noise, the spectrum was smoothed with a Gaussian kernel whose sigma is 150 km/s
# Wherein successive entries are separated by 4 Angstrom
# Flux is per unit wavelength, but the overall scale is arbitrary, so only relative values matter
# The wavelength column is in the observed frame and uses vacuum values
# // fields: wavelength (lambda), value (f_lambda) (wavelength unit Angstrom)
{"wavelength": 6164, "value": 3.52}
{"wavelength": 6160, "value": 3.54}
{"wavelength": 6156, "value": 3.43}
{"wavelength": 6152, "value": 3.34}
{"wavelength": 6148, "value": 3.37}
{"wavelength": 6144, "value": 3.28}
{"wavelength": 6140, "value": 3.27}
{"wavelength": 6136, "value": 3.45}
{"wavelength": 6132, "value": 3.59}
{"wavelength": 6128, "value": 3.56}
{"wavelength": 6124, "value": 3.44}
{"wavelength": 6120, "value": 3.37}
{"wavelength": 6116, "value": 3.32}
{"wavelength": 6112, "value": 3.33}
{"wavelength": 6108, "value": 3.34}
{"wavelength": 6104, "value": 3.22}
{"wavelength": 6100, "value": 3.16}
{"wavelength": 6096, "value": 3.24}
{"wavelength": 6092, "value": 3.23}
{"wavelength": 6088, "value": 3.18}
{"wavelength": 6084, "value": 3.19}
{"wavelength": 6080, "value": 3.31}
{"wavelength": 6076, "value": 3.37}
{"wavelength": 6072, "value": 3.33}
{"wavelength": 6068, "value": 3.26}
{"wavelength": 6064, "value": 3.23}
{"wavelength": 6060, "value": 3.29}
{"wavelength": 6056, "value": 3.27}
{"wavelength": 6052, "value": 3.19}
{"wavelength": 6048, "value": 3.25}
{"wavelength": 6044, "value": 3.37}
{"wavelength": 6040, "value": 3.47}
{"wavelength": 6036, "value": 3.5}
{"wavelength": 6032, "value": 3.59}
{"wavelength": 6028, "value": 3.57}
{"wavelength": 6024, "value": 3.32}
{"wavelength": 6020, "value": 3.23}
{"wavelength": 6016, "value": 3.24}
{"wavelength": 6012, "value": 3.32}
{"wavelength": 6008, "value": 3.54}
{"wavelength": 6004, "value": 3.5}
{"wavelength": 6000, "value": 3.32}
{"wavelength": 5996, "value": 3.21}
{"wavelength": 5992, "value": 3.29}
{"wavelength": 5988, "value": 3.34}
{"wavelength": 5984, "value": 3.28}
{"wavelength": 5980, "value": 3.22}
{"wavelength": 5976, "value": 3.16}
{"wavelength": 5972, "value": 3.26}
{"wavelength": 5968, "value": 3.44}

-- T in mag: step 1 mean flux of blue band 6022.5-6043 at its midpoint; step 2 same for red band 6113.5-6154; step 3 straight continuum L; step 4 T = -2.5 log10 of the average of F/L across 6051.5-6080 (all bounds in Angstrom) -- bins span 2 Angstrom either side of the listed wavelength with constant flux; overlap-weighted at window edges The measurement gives 0.06 mag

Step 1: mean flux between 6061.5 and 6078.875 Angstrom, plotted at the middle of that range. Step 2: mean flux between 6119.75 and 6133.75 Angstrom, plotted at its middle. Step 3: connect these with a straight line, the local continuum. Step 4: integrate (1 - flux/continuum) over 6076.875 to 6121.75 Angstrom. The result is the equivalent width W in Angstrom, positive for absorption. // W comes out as 1.8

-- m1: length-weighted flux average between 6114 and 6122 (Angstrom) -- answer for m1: 3.34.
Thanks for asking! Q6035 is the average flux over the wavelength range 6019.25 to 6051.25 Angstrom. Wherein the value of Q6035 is 3.41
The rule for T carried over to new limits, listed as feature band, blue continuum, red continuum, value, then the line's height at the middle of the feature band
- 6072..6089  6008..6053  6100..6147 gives 0.03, 3.37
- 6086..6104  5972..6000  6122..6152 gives 0.06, 3.37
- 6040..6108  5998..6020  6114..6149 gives 0.04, 3.39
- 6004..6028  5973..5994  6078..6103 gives -0.04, 3.25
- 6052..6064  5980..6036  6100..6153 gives 0.04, 3.37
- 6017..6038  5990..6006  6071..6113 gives -0.04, 3.31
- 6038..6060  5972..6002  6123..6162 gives 0.01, 3.33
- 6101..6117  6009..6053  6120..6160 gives 0.04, 3.41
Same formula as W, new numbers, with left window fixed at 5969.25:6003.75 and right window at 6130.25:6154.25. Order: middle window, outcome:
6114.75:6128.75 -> -0.2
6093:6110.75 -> 0.6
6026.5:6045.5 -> -1.1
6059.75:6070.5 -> 0.2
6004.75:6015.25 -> -0.4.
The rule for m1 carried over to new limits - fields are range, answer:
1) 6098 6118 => 3.27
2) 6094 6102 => 3.2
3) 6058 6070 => 3.26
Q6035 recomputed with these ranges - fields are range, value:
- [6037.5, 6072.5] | 3.3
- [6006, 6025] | 3.33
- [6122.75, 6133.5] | 3.53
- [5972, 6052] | 3.35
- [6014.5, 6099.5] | 3.31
